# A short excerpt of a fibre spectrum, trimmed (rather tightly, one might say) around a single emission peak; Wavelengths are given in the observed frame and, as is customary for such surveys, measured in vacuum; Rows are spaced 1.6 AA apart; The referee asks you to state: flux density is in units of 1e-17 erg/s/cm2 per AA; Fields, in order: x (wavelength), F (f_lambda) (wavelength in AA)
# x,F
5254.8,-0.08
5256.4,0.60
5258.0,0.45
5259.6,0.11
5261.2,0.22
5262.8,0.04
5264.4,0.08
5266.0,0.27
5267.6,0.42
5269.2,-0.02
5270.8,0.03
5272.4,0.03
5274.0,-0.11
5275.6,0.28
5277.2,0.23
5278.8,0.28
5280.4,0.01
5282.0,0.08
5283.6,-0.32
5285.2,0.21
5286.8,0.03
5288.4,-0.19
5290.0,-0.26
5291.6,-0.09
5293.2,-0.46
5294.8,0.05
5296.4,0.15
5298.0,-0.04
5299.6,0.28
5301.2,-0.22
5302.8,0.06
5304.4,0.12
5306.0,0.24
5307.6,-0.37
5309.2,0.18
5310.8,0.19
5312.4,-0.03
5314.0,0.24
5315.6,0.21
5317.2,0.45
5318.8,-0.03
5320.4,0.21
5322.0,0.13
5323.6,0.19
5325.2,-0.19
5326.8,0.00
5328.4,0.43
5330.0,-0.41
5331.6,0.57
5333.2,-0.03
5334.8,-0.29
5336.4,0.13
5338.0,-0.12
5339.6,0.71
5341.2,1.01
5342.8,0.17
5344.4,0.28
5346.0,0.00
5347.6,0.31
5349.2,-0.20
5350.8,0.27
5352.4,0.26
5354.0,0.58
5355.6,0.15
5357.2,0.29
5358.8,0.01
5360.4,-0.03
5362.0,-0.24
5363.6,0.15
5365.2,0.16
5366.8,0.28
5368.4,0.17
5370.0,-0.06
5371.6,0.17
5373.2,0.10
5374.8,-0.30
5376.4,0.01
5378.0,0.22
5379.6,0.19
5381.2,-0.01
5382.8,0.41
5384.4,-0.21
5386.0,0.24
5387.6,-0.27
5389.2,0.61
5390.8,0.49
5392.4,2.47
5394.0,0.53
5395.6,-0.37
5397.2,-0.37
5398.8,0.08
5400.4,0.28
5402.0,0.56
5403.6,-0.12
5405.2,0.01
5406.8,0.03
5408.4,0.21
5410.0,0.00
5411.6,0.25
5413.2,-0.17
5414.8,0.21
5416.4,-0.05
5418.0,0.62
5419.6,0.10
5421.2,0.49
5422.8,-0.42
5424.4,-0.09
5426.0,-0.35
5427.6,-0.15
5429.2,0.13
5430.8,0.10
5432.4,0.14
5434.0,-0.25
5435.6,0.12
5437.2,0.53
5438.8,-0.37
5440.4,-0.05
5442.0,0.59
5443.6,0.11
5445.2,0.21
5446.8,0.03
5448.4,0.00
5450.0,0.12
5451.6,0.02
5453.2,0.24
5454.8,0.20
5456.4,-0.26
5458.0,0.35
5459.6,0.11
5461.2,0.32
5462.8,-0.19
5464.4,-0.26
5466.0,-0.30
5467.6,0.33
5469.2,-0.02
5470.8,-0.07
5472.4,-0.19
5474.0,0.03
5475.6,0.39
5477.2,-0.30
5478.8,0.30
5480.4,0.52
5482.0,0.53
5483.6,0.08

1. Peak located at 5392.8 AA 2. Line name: [O III]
